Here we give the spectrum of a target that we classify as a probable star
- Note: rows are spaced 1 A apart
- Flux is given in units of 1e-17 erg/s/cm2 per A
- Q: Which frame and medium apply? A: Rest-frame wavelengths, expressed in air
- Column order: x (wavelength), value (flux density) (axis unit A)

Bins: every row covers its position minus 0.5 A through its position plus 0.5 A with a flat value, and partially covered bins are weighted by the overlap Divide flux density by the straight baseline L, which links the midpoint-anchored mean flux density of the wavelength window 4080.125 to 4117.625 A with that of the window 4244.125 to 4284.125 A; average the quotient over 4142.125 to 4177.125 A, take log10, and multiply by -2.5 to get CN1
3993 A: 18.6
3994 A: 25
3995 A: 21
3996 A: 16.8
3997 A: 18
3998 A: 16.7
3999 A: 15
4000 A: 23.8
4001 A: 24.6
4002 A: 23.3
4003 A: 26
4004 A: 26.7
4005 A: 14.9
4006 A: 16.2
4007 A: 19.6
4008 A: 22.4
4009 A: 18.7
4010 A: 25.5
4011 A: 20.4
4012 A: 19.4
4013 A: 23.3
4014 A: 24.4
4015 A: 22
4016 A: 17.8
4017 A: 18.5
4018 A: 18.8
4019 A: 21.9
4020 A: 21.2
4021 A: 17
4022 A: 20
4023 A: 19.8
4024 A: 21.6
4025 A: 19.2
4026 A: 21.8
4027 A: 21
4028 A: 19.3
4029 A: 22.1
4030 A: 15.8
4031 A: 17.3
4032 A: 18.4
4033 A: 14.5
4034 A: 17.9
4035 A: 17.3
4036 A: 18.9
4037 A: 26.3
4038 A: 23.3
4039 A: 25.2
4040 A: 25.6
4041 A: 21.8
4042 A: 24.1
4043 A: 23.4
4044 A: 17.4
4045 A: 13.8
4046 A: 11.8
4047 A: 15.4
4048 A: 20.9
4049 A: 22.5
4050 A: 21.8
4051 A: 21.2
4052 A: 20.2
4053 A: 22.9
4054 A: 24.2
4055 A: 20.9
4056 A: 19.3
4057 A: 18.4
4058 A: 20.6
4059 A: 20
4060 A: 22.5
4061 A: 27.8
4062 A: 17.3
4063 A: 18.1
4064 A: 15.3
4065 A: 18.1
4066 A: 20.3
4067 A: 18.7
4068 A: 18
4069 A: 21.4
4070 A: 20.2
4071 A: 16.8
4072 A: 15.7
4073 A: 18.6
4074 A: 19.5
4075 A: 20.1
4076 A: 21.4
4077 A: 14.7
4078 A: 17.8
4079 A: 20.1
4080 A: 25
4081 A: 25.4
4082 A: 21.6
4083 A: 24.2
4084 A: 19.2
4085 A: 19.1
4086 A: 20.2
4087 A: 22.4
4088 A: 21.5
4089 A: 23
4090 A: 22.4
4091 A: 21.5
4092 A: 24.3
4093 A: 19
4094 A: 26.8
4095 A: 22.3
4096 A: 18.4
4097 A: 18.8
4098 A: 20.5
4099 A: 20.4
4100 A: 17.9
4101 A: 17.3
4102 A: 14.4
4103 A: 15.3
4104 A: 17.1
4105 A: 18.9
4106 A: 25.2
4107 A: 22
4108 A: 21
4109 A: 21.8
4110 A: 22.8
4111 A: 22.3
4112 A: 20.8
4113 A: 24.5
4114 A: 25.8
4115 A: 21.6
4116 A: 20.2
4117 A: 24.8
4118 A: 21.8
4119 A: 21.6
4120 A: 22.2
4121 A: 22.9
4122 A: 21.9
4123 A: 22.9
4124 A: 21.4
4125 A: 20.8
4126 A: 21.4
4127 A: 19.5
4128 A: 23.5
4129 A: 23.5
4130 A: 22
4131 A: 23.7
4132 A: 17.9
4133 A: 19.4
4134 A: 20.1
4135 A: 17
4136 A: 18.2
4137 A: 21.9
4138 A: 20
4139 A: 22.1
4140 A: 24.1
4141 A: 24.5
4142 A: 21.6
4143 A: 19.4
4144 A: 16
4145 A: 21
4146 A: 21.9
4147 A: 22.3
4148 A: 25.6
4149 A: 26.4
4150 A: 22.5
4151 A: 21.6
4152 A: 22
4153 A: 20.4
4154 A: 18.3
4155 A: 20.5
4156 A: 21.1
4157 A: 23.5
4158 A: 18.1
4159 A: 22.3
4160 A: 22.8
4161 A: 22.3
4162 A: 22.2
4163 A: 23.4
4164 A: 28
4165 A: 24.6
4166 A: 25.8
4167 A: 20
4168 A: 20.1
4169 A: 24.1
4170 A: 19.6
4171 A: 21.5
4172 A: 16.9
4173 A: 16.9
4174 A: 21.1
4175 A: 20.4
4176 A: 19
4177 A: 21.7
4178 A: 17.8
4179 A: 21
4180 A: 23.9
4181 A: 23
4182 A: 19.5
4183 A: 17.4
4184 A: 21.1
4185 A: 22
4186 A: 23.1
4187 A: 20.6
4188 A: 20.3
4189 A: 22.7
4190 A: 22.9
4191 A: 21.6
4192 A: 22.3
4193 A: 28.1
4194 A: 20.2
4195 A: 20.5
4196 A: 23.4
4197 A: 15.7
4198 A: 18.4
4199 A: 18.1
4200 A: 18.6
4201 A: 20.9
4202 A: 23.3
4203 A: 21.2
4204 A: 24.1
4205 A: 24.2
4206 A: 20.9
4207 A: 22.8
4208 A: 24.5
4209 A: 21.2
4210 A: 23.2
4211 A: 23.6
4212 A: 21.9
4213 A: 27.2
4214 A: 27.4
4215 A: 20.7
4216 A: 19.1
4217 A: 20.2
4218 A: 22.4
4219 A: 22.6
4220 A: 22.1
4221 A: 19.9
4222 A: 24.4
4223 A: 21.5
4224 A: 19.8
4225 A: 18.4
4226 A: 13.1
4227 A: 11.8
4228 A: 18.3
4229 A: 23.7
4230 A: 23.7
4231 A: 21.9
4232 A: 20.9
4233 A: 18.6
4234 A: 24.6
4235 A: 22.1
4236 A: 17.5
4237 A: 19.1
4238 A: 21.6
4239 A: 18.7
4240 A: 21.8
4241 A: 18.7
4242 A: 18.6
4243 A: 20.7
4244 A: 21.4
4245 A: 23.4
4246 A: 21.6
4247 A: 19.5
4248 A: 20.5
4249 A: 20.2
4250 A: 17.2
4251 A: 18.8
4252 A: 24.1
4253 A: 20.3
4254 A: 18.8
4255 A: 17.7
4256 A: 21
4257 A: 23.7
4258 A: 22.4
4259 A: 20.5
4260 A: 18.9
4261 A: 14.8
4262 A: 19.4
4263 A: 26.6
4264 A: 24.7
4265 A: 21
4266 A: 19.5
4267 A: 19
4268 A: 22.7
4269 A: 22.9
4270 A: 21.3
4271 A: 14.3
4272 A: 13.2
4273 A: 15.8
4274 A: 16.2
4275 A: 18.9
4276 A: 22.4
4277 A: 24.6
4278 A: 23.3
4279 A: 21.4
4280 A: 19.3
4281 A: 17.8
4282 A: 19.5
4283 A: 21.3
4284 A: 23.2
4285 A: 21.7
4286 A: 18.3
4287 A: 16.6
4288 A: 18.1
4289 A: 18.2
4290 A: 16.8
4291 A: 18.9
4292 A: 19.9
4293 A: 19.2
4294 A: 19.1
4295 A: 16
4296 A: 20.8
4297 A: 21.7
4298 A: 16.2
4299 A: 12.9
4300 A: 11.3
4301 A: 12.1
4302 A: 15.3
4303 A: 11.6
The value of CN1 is -0.03 mag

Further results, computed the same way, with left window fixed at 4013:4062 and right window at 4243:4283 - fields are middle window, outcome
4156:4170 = -0.12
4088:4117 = -0.04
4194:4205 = -0.02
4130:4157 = -0.05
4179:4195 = -0.08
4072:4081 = 0.03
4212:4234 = -0.04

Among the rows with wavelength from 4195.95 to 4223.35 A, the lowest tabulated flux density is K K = 15.7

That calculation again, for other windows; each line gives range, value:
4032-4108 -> 11.8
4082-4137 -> 14.4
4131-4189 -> 16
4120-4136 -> 17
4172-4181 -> 16.9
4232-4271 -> 14.3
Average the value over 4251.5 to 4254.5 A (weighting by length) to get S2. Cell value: 21.1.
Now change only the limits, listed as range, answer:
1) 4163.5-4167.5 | 24.6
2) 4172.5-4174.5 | 19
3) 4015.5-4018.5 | 18.4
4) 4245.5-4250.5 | 19.8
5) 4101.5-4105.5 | 16.4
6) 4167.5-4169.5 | 22.1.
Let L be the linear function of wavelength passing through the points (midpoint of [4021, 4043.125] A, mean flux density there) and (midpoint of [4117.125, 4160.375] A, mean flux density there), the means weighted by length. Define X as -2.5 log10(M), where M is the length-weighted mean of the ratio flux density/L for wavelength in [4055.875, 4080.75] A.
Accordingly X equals 0.073 mag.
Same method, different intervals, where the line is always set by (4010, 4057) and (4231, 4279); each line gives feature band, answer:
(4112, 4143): -0.07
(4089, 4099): -0.07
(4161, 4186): -0.05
